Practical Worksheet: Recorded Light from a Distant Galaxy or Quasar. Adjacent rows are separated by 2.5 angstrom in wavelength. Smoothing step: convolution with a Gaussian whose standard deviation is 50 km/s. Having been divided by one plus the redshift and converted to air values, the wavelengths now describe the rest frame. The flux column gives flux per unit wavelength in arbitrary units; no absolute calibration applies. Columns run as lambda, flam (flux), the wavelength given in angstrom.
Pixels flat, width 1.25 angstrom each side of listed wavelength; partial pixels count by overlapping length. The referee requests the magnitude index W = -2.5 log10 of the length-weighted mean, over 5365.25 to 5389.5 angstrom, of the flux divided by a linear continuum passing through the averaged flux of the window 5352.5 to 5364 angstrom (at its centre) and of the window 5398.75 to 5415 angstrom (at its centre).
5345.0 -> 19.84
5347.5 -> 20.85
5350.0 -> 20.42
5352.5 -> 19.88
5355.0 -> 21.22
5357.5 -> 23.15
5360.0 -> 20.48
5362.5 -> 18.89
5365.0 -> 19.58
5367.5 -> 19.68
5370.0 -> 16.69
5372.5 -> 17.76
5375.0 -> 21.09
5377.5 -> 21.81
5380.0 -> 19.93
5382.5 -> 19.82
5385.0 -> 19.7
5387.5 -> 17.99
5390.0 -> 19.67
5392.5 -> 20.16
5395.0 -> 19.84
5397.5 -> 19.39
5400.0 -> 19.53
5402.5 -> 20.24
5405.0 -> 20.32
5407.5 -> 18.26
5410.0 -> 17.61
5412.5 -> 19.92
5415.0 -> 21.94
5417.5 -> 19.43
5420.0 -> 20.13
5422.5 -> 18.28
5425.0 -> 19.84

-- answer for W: 0.048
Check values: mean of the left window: 20.8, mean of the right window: 19.5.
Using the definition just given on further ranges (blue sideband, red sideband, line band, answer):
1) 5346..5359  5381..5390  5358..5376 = 0.053 mag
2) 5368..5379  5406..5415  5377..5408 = -0.027 mag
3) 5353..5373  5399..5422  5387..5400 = 0.011 mag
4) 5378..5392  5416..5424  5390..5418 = -0.012 mag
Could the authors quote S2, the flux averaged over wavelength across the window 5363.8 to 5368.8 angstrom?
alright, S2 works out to 19.6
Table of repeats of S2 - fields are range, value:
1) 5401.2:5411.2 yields 19.1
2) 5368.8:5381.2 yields 19.5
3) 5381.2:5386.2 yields 19.8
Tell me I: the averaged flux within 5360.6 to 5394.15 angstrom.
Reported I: 19.5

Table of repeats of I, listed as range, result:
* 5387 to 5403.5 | 19.6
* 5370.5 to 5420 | 19.7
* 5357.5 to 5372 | 19.3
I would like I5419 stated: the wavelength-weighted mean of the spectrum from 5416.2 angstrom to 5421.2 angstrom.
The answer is 19.8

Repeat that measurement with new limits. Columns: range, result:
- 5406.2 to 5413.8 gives 18.6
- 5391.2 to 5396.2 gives 20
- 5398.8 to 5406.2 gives 20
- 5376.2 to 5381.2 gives 20.9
